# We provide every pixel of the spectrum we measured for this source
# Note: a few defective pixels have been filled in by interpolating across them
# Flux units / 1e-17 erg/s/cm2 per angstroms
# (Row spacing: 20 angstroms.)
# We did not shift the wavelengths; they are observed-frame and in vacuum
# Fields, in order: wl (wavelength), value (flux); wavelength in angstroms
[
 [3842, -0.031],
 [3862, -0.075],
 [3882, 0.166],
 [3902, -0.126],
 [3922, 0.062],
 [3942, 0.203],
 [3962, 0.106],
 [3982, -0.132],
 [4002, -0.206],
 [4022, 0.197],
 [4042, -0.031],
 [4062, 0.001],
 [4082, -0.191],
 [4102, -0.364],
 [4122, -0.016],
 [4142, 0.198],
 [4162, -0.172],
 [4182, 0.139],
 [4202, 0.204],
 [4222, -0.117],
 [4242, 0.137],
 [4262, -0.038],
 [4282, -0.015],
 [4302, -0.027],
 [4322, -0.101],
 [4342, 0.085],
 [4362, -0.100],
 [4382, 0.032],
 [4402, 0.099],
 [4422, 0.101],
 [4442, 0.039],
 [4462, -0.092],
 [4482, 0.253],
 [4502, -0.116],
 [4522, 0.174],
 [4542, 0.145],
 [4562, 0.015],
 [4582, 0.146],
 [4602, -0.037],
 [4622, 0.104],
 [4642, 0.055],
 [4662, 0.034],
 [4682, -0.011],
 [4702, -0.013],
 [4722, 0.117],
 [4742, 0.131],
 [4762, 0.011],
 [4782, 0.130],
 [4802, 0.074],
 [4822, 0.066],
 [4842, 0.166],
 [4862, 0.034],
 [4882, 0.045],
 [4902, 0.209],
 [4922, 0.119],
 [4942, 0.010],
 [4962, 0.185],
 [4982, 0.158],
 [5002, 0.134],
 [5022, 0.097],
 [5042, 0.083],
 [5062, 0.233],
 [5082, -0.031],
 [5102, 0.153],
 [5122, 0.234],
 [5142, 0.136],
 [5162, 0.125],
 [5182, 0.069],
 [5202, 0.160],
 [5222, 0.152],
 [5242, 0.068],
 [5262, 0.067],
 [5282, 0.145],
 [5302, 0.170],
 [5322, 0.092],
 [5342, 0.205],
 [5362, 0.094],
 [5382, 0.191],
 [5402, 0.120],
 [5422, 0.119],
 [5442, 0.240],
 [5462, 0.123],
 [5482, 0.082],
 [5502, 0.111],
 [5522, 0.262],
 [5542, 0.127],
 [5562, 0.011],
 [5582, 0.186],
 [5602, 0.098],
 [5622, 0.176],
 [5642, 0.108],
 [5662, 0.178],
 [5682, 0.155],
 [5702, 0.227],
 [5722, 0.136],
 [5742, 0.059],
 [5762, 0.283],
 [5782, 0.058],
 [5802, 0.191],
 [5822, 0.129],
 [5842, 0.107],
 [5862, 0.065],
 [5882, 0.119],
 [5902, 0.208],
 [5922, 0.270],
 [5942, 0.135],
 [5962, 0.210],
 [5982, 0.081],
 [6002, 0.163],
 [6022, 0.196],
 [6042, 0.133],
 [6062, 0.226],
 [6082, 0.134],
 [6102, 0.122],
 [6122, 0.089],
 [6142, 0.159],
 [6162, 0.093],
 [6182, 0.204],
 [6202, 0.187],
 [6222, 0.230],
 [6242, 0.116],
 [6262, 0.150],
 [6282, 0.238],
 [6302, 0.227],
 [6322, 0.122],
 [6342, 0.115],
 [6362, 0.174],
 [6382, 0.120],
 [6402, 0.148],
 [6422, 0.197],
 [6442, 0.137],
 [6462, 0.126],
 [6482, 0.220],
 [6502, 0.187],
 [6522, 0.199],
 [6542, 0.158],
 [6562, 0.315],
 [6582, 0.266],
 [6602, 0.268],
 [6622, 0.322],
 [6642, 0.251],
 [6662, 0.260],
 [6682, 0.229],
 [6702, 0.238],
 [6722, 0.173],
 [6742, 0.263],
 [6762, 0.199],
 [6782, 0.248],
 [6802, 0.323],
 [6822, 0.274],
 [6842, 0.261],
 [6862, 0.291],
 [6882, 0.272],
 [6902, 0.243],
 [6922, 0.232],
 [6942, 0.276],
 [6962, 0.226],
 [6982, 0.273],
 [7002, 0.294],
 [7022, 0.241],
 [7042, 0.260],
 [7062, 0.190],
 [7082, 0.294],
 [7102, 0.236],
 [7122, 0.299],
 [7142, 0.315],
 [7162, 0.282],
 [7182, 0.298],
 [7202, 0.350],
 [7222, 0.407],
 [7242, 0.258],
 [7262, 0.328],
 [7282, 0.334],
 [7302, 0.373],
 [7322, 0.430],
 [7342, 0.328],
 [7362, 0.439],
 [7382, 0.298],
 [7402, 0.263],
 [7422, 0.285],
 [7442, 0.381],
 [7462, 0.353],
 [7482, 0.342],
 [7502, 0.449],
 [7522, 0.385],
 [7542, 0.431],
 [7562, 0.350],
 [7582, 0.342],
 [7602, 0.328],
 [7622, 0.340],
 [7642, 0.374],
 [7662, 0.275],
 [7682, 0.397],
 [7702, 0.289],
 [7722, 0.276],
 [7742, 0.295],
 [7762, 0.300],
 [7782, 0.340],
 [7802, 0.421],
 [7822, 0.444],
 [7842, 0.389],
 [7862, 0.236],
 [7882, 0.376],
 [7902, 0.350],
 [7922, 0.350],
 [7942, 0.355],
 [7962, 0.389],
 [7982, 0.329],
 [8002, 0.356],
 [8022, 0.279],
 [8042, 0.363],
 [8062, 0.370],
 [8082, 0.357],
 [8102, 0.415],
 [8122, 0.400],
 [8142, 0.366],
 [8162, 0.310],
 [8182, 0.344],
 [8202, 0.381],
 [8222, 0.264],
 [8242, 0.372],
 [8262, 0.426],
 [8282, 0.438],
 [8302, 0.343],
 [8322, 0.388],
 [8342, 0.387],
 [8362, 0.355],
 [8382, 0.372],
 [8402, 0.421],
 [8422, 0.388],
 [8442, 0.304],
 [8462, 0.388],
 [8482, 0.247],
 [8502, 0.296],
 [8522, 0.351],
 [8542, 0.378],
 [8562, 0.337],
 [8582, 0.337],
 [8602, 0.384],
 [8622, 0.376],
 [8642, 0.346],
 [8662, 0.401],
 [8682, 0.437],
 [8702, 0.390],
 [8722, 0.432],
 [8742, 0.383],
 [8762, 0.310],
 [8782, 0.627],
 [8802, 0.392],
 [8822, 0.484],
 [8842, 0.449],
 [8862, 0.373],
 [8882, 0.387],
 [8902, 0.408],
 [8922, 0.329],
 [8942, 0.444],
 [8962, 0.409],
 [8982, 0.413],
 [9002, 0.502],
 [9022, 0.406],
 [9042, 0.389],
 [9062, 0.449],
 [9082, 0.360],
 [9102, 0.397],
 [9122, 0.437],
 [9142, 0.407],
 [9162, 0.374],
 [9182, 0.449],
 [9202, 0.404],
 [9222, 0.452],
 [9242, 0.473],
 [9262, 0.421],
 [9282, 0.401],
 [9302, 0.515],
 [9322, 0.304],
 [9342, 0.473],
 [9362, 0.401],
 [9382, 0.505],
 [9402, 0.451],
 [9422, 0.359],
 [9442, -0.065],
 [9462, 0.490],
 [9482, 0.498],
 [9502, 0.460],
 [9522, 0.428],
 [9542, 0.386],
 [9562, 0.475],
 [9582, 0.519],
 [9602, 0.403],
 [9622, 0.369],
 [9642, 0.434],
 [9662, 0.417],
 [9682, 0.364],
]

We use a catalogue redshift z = 0.64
